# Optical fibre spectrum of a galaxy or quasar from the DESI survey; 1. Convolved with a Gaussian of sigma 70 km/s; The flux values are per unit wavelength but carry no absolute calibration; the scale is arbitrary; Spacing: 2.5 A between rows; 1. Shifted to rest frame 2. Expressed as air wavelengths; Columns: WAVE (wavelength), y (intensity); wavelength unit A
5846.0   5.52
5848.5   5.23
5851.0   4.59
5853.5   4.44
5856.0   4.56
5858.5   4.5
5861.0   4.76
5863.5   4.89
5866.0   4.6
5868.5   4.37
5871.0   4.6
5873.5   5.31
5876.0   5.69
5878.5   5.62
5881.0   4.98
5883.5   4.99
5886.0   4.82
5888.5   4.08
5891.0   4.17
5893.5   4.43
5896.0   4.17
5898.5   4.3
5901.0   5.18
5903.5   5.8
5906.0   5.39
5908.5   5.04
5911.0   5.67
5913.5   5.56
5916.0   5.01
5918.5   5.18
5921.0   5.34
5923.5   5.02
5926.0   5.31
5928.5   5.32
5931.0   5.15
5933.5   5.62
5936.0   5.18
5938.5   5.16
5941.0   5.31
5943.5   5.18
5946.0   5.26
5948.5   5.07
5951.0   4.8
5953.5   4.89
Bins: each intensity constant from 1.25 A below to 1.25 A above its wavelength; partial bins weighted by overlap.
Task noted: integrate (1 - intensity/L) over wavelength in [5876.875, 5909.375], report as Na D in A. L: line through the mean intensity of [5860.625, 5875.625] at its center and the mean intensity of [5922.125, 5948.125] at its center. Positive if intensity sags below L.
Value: 0.79 A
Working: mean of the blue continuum 4.81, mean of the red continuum 5.25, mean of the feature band 4.85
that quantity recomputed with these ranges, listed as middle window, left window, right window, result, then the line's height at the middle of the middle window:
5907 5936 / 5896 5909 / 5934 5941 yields -0.7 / 5.16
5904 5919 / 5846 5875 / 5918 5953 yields -0.8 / 5.06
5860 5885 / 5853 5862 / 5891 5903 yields -2.3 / 4.57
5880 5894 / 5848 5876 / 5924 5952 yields 0.9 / 4.9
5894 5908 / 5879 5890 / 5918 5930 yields 0.1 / 4.96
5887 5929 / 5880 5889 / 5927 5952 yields -0.3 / 4.95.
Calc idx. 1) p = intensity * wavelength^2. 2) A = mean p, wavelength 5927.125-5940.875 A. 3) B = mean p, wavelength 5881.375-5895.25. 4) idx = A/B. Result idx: 1.19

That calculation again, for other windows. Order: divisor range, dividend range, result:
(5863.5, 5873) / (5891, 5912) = 1.08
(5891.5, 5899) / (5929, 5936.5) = 1.26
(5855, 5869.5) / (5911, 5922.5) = 1.17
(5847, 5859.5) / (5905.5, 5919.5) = 1.16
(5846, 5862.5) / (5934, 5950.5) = 1.13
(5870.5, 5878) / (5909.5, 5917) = 1.03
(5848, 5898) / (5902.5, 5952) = 1.14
